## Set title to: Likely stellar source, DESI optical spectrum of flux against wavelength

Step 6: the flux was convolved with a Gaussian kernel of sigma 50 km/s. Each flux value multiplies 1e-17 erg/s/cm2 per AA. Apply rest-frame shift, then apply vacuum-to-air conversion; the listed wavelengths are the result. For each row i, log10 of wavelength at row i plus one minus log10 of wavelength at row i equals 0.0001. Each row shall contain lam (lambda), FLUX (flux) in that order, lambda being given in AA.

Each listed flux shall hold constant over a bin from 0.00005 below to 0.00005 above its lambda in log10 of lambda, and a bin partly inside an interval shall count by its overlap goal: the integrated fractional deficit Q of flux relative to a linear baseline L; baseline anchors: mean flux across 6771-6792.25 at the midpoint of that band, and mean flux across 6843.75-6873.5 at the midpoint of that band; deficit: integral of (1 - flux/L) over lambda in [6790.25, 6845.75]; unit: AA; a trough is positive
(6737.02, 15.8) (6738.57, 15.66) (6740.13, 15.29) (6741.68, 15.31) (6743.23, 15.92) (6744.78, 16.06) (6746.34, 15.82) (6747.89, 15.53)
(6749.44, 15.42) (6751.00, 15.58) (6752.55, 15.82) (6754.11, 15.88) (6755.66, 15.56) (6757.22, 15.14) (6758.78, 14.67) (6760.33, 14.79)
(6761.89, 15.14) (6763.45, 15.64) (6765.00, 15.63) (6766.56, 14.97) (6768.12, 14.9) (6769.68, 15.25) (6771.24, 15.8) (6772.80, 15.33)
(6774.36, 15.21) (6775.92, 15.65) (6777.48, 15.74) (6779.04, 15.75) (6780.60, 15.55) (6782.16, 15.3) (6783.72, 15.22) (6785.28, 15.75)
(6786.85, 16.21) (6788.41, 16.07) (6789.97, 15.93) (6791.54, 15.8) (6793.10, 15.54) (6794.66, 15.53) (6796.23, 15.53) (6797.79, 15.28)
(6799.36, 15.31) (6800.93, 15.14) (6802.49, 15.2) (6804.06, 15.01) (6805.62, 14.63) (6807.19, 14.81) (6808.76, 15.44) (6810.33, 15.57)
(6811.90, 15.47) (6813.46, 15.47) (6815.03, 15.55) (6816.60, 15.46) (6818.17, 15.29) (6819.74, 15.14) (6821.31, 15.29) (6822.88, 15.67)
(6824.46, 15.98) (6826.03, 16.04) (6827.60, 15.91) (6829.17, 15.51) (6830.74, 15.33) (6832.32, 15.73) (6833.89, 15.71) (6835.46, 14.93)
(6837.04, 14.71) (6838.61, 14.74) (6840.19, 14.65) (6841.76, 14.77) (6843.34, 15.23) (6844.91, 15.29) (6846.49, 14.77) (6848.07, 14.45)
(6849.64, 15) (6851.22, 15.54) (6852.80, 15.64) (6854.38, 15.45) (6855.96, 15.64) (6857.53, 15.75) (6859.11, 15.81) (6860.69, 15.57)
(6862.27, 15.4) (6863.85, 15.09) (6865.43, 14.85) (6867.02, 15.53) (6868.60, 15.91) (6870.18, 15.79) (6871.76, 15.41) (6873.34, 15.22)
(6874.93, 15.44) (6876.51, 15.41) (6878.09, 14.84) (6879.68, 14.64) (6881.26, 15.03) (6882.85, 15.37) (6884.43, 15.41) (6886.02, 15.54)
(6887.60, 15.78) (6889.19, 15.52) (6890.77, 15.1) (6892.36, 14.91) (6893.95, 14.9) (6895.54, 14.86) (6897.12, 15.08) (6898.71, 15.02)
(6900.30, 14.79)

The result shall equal 0.68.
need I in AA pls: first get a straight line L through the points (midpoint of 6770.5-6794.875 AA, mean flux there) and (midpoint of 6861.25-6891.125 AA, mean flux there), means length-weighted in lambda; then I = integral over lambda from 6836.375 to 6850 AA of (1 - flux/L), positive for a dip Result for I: 0.5 AA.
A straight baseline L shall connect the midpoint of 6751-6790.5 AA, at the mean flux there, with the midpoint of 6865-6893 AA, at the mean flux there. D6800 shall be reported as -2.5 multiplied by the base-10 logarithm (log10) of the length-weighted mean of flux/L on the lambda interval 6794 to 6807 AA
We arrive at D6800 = 0.02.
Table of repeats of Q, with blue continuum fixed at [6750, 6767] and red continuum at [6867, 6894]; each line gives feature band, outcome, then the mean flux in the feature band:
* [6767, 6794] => -0.4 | 15.6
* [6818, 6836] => -0.3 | 15.6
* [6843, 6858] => 0.1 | 15.3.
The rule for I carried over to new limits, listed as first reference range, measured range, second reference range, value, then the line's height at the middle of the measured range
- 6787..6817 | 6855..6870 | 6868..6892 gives -0.1 AA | 15.4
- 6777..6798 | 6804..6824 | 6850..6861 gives 0.4 AA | 15.6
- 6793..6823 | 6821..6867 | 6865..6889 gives 0.0 AA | 15.3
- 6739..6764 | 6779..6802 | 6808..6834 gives -0.1 AA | 15.5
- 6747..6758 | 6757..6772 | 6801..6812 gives 0.3 AA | 15.5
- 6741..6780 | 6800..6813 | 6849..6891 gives 0.2 AA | 15.4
